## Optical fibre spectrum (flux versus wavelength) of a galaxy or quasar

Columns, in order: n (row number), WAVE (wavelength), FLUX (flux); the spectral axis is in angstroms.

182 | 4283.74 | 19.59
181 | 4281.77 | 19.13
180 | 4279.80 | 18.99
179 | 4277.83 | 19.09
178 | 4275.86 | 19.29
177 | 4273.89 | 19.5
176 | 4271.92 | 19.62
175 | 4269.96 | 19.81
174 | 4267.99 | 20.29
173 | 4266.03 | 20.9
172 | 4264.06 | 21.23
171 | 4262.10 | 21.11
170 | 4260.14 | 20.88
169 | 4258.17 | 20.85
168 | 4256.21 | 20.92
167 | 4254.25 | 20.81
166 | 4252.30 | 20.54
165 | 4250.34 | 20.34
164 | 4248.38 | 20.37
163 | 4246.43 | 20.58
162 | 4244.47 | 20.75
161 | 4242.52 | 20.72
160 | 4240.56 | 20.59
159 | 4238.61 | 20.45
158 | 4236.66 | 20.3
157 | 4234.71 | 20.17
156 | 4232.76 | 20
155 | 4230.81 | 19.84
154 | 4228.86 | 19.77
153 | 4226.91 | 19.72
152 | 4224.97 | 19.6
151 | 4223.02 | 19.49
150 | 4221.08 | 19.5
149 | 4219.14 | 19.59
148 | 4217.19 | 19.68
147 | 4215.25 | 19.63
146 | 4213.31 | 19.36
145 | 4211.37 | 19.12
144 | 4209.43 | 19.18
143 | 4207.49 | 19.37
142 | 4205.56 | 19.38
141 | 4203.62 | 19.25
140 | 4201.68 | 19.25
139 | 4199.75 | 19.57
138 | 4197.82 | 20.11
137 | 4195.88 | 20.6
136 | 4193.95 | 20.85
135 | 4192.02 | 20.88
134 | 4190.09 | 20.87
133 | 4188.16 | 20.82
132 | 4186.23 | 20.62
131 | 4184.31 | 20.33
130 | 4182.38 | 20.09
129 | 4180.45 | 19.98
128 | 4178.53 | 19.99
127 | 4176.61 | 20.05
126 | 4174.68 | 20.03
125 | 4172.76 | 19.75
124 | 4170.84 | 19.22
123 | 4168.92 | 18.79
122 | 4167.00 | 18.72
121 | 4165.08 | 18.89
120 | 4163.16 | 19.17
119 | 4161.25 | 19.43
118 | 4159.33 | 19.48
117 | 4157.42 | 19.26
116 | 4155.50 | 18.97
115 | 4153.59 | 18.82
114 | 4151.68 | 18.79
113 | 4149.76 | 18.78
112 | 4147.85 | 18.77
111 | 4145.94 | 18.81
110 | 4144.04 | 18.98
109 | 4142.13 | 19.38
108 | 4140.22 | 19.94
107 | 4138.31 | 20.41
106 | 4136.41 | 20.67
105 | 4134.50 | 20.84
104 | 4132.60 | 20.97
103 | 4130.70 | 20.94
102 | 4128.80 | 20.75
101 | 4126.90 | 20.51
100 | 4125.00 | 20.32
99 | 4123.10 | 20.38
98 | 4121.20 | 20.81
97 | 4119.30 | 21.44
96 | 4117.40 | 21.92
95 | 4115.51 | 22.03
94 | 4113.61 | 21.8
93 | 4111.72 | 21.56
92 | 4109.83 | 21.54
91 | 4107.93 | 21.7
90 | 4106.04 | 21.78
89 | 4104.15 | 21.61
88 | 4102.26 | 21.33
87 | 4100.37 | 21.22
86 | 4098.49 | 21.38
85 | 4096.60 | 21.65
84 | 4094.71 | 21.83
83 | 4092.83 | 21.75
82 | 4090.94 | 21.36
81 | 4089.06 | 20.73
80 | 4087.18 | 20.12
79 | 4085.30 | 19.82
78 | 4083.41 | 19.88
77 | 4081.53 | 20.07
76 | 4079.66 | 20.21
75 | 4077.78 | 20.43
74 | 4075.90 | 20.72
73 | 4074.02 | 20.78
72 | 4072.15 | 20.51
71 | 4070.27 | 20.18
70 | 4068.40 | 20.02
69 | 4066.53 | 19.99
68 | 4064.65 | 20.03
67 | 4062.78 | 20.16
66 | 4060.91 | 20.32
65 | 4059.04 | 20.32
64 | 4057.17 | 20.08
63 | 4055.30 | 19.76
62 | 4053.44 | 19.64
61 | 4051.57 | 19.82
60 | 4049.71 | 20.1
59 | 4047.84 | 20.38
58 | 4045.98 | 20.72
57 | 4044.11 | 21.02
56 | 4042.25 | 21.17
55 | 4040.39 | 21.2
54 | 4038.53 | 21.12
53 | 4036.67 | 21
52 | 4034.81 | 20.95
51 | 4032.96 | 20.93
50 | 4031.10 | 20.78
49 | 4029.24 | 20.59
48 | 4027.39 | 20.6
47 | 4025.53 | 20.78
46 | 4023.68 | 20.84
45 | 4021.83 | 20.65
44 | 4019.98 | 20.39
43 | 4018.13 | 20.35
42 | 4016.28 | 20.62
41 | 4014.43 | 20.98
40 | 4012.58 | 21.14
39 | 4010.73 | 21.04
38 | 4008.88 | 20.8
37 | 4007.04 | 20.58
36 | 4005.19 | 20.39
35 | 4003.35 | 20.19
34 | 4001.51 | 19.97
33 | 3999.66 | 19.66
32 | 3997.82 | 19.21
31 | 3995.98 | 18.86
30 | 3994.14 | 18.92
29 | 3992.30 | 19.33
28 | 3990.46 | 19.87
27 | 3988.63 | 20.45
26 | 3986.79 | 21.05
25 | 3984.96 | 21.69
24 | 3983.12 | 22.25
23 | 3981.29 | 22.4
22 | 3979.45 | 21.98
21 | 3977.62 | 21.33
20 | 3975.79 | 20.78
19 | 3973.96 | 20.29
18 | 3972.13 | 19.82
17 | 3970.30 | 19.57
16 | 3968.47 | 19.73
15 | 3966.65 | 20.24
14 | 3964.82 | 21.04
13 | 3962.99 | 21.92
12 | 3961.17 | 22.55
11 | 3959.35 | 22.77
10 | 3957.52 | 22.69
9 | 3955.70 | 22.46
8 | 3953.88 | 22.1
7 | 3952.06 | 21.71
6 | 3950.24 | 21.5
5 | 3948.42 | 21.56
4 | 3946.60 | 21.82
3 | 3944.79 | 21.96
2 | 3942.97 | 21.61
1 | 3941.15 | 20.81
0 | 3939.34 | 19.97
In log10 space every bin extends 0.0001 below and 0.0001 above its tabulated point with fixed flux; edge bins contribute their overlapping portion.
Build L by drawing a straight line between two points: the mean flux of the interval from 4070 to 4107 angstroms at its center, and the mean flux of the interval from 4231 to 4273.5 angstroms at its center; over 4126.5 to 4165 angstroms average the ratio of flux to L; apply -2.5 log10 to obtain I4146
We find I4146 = 0.06 mag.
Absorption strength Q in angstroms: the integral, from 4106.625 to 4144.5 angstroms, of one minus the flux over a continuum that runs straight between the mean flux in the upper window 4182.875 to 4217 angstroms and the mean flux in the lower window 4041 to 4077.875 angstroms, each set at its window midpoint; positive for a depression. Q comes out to -1.4 angstroms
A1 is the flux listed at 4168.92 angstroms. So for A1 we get 18.79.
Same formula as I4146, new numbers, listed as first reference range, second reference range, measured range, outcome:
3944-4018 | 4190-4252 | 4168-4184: 0.02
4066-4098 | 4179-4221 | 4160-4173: 0.06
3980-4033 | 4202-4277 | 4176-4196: -0.02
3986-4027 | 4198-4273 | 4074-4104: -0.03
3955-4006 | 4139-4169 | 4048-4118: -0.05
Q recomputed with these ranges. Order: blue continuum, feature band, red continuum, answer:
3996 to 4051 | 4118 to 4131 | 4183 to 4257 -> -0.3 angstroms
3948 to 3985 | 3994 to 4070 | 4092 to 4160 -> 2.5 angstroms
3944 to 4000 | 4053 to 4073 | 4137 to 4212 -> 0.3 angstroms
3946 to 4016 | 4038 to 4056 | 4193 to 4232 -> 0.0 angstroms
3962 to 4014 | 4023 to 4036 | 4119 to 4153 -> -0.3 angstroms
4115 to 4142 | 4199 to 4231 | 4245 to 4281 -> 1.5 angstroms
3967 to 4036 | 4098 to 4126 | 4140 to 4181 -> -2.5 angstroms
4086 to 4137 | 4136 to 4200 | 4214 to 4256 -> 3.1 angstroms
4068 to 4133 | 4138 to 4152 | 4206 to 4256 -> 1.0 angstroms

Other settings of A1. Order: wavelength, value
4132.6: 20.97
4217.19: 19.68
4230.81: 19.84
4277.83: 19.09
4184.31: 20.33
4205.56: 19.38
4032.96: 20.93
